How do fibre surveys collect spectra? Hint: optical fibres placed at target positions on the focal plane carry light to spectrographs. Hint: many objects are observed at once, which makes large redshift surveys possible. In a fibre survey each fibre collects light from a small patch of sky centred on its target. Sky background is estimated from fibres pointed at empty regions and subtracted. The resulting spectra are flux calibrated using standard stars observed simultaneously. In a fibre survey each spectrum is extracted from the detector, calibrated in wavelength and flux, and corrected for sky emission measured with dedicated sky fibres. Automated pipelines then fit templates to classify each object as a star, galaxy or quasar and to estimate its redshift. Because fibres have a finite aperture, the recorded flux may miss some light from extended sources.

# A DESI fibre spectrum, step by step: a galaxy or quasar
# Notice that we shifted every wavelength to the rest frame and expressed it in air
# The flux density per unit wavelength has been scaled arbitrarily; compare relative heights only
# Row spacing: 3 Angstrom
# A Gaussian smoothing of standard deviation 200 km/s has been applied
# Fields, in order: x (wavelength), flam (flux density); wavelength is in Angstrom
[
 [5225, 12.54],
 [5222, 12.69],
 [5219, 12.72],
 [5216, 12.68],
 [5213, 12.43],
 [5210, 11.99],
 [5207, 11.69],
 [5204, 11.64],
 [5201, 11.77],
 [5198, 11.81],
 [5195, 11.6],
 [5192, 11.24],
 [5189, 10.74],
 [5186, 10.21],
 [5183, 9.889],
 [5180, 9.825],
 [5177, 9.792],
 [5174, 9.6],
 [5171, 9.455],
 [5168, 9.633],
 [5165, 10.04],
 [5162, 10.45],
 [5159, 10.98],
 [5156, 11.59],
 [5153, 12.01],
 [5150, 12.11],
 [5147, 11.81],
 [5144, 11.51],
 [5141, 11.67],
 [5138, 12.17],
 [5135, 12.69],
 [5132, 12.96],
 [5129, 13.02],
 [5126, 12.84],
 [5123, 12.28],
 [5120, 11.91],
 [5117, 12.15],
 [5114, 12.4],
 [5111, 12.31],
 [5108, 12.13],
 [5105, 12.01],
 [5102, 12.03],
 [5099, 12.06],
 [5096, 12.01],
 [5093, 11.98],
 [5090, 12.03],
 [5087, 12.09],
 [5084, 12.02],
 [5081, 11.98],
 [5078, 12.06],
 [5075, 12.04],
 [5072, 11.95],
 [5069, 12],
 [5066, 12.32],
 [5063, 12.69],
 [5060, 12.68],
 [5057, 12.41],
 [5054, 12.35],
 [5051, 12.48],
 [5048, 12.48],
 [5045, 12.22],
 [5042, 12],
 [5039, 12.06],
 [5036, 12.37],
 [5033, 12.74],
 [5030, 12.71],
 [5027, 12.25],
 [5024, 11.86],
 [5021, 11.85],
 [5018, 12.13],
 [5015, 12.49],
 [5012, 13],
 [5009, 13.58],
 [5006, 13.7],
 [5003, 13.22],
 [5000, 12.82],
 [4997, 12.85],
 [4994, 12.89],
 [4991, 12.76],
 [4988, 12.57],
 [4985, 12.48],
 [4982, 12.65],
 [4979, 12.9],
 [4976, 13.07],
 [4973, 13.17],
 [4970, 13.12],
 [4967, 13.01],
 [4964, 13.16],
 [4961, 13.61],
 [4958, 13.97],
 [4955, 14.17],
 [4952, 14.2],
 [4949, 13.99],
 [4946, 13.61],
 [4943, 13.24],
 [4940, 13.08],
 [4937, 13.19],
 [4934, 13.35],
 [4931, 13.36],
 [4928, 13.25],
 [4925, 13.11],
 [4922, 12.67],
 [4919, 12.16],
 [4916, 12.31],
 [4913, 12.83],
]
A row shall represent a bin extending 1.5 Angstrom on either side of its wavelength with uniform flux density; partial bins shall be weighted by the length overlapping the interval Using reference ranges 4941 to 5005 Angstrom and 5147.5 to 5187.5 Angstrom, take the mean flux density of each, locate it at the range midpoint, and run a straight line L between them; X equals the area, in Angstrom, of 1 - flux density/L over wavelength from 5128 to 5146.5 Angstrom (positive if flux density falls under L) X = -2.37 Angstrom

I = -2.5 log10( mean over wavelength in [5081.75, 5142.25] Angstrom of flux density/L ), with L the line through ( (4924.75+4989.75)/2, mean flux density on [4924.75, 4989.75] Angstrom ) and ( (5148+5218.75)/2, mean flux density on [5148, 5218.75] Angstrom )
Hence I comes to -0.04 mag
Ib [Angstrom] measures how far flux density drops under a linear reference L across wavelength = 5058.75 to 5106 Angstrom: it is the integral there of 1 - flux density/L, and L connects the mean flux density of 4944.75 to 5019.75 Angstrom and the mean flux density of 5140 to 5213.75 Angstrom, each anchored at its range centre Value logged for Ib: -0.3 Angstrom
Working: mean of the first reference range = 13.2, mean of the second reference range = 11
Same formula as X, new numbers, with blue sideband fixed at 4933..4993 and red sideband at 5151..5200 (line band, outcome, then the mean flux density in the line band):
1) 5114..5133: -2.1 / 12.5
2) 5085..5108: -0.9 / 12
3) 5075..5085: -0.2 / 12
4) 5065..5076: -0.1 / 12.1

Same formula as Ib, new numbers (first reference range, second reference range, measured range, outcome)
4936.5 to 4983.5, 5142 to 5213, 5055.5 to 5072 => -0.2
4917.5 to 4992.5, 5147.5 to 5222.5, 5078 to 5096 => 0.0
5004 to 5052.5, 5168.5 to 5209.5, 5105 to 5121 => -0.8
